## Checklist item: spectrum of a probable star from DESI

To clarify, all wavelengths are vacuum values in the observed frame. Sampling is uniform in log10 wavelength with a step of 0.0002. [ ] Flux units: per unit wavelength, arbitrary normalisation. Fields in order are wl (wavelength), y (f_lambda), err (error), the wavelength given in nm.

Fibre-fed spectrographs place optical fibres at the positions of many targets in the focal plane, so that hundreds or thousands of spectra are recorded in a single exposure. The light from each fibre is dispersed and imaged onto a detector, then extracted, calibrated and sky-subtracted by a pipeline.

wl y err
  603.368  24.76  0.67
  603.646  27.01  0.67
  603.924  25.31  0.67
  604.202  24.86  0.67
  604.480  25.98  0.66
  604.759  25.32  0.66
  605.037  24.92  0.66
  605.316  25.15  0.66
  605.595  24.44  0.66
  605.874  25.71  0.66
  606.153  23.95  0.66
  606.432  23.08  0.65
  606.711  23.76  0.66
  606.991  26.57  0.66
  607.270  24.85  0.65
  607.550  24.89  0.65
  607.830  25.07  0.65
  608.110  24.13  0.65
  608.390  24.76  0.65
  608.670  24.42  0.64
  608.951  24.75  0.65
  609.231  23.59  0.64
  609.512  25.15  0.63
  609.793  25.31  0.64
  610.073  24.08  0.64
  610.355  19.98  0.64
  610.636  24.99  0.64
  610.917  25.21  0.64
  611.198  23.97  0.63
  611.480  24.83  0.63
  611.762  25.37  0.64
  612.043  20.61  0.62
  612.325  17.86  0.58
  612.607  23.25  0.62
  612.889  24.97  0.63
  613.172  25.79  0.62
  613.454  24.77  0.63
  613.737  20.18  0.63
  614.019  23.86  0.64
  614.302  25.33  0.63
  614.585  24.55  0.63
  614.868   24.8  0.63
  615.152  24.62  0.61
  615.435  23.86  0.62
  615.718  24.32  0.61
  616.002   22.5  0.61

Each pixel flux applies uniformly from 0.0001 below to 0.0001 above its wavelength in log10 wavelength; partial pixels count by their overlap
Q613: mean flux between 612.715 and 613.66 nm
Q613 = 24.8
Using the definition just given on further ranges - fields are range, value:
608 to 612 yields 24.2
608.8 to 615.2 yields 23.8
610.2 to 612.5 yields 22.9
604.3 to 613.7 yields 24.2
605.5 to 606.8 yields 24.2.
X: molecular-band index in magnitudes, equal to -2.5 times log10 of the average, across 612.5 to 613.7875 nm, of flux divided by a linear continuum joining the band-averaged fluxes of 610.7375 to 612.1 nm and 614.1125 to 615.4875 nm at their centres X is 0.02 mag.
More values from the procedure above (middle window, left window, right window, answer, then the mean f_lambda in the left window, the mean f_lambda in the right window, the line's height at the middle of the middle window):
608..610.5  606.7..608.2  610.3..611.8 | 0.03 mag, 25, 24.2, 24.6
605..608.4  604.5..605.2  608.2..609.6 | 0.01 mag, 25.3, 24.5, 24.9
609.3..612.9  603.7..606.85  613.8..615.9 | 0.05 mag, 24.8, 24.3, 24.5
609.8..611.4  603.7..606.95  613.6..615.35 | 0.02 mag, 24.9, 23.9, 24.3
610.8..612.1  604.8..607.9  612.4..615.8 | 0.00 mag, 24.8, 24.1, 24.3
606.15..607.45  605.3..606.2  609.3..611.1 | 0.01 mag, 24.9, 24.1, 24.7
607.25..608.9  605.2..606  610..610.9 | -0.02 mag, 25.1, 23.2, 24.1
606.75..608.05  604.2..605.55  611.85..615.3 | -0.02 mag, 25.2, 23.4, 24.7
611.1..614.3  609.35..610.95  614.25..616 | 0.04 mag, 24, 24.4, 24.2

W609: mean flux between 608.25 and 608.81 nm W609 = 24.6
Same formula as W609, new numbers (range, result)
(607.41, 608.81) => 24.7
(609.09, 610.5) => 23.6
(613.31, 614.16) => 23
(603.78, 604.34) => 25.1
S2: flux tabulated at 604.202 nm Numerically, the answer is 24.86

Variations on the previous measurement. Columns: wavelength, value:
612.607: 23.25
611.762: 25.37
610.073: 24.08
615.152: 24.62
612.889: 24.97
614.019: 23.86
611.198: 23.97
